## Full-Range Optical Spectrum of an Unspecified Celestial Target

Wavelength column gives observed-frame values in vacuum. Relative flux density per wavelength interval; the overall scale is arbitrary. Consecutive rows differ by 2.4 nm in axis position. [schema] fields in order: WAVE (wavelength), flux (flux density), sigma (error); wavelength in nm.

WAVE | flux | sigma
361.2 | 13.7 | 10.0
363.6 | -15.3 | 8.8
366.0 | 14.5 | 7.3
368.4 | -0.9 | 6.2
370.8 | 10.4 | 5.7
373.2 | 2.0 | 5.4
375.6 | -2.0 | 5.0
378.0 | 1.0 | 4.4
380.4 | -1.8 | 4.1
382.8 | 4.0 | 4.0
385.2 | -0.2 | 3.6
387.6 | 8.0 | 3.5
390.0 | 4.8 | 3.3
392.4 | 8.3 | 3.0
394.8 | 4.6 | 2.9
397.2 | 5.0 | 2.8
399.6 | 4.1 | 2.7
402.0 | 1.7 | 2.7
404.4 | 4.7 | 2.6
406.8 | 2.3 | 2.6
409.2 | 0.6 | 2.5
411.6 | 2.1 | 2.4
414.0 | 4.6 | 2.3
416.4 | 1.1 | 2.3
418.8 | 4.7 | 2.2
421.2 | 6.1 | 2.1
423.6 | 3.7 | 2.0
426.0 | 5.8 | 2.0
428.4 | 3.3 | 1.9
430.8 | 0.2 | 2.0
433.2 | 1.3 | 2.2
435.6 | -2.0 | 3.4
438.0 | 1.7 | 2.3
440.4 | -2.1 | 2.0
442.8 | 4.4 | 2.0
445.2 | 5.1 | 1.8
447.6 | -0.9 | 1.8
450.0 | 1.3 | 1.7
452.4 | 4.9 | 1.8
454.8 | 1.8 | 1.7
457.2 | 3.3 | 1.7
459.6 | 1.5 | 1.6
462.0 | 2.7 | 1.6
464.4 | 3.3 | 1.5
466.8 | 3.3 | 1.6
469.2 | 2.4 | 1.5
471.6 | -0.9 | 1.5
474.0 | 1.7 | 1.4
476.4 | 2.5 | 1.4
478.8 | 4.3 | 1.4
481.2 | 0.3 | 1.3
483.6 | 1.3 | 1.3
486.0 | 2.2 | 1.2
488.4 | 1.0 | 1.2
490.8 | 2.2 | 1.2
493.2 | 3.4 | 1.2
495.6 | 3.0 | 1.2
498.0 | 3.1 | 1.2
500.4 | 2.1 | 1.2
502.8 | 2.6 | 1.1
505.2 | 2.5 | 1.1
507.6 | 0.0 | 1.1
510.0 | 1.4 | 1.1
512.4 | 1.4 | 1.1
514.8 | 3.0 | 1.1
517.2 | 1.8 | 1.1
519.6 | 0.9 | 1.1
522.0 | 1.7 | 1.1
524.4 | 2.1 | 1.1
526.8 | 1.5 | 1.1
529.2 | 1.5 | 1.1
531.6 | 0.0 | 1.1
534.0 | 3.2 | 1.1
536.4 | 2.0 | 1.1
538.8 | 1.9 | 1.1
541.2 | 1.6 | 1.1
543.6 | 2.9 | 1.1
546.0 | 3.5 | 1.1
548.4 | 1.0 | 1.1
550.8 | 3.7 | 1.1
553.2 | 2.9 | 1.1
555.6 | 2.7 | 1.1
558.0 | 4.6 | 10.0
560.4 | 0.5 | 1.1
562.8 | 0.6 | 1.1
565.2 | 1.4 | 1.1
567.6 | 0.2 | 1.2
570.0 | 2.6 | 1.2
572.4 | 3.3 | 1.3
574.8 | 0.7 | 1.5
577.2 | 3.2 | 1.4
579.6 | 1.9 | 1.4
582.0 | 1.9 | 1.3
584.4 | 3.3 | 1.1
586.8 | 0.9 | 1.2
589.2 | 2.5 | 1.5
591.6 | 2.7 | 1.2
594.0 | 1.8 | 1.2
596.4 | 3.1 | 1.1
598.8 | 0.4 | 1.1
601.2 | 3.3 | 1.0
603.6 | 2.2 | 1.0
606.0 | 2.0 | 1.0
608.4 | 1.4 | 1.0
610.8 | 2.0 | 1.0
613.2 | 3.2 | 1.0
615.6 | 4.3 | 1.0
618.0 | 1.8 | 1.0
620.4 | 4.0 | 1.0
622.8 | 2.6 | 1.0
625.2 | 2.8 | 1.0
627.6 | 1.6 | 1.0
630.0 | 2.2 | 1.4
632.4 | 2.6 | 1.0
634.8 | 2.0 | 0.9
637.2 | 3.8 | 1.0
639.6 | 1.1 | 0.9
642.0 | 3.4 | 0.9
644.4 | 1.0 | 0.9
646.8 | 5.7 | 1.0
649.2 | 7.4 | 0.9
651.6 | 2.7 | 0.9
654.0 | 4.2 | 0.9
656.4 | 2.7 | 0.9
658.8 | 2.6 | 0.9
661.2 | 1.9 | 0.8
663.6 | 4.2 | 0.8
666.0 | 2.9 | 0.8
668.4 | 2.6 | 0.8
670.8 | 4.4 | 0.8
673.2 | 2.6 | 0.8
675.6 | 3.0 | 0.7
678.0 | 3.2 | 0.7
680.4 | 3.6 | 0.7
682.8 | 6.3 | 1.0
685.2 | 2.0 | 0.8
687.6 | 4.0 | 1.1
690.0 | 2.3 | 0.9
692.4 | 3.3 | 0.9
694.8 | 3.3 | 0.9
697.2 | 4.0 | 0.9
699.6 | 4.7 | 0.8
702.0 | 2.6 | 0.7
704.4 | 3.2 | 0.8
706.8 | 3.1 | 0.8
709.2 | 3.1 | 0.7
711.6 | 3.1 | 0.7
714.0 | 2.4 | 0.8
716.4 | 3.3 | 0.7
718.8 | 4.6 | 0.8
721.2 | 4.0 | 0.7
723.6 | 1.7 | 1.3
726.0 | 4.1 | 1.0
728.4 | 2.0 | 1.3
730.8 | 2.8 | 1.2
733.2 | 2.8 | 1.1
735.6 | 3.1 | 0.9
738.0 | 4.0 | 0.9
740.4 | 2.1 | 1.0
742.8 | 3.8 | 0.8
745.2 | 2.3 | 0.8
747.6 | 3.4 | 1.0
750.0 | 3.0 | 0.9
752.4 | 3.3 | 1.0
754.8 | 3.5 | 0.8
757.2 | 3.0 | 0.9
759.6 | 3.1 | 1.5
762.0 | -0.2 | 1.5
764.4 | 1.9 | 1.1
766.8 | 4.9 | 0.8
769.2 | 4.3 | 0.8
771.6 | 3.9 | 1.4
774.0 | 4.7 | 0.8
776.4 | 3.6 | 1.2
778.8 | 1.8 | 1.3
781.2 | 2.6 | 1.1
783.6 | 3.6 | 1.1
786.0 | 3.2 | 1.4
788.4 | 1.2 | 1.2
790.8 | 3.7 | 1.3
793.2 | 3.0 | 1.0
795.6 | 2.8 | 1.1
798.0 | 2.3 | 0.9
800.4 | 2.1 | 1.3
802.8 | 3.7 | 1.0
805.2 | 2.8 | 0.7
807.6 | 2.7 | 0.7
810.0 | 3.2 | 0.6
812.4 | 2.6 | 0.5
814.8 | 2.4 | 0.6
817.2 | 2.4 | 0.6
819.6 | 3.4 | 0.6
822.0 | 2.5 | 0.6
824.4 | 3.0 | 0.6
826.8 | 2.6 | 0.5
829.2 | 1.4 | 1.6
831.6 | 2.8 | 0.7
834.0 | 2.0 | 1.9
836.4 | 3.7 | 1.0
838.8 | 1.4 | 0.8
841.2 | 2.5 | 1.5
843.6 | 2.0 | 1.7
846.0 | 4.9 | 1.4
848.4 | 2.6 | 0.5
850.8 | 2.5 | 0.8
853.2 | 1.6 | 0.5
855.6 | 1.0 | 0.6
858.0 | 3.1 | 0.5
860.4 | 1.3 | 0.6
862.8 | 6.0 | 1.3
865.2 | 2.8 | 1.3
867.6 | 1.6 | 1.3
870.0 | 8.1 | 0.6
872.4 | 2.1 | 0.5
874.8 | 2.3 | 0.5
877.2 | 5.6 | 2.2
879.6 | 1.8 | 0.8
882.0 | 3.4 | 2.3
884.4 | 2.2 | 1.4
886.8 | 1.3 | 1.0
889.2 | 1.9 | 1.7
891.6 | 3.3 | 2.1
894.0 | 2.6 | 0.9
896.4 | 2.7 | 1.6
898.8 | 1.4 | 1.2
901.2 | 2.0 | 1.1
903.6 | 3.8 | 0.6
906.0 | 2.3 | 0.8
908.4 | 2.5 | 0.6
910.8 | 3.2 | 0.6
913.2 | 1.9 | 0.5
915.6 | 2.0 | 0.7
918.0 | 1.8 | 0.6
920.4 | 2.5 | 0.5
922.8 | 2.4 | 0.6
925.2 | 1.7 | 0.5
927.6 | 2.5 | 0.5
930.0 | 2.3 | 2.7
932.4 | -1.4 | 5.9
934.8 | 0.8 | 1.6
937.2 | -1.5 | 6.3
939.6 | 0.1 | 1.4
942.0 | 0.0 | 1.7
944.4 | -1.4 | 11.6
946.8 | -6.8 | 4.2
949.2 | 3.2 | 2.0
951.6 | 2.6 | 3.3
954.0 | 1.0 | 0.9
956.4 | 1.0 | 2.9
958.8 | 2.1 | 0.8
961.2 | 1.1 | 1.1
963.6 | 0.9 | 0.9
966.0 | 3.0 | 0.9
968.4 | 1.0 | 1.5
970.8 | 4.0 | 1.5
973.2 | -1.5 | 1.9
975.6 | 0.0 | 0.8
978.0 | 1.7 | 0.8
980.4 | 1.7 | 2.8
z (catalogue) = 0.738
